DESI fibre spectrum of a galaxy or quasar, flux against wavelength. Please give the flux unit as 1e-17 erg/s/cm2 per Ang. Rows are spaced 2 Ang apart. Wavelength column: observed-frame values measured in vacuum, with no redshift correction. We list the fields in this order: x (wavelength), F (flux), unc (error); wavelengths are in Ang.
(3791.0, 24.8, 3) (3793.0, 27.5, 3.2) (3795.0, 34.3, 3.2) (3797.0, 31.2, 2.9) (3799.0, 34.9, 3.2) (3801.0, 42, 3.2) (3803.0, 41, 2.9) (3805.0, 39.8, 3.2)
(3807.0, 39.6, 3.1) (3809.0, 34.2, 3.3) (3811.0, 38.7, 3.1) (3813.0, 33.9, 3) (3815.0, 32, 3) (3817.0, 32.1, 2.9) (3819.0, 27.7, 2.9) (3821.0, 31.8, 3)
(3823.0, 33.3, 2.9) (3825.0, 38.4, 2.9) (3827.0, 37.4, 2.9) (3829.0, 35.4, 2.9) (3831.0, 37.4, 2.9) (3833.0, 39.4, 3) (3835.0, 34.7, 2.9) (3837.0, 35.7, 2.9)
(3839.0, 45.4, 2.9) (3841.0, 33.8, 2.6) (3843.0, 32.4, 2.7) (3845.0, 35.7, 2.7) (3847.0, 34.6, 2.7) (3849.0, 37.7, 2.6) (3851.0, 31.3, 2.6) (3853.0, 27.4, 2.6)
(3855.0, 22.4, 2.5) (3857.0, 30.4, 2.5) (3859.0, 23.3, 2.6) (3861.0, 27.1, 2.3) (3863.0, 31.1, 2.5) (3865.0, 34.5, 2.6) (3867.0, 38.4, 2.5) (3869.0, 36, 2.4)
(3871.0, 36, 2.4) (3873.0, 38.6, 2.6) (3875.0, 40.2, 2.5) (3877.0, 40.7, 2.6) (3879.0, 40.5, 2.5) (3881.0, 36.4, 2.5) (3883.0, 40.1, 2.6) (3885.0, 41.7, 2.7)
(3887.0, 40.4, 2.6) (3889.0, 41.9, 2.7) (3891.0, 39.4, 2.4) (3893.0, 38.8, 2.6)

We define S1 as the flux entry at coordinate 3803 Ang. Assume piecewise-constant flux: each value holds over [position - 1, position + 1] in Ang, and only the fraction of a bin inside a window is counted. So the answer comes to 41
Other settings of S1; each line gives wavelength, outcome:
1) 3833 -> 39.4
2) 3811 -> 38.7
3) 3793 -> 27.5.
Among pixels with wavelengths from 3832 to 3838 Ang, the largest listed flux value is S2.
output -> 39.4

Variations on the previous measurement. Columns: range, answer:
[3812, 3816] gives 33.9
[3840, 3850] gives 37.7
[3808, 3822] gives 38.7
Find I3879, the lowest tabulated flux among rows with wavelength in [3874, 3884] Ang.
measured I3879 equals 36.4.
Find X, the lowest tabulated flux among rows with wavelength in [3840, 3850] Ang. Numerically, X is 32.4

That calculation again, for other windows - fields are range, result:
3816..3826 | 27.7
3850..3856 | 22.4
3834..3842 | 33.8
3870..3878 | 36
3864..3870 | 34.5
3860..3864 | 27.1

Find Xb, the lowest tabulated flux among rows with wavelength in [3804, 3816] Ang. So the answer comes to 32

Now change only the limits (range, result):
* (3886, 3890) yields 40.4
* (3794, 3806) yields 31.2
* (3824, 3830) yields 35.4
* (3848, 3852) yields 31.3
